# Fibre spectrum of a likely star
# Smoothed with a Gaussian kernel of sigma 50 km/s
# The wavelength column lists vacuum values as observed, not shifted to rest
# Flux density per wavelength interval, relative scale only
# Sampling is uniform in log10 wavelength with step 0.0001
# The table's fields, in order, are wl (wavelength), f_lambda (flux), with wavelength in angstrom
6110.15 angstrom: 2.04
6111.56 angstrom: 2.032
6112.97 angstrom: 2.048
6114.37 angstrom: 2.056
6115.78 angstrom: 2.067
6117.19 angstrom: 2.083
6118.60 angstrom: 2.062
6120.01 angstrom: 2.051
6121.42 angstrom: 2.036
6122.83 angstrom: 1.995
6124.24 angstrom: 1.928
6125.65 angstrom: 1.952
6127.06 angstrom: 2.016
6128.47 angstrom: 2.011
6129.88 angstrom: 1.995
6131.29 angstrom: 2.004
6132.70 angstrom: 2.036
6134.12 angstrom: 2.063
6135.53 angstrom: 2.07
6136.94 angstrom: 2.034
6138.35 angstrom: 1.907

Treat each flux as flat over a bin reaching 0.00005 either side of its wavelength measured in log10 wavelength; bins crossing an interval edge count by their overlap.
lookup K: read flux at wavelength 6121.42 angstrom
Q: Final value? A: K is 2.036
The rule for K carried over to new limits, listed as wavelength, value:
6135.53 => 2.07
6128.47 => 2.011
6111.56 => 2.032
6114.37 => 2.056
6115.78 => 2.067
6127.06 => 2.016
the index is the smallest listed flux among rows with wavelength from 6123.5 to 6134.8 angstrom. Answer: 1.928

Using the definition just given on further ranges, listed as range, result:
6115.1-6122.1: 2.036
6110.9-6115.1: 2.032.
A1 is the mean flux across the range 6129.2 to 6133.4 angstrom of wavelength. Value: 2.01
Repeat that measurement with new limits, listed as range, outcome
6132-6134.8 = 2.04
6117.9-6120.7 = 2.06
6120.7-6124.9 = 1.99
